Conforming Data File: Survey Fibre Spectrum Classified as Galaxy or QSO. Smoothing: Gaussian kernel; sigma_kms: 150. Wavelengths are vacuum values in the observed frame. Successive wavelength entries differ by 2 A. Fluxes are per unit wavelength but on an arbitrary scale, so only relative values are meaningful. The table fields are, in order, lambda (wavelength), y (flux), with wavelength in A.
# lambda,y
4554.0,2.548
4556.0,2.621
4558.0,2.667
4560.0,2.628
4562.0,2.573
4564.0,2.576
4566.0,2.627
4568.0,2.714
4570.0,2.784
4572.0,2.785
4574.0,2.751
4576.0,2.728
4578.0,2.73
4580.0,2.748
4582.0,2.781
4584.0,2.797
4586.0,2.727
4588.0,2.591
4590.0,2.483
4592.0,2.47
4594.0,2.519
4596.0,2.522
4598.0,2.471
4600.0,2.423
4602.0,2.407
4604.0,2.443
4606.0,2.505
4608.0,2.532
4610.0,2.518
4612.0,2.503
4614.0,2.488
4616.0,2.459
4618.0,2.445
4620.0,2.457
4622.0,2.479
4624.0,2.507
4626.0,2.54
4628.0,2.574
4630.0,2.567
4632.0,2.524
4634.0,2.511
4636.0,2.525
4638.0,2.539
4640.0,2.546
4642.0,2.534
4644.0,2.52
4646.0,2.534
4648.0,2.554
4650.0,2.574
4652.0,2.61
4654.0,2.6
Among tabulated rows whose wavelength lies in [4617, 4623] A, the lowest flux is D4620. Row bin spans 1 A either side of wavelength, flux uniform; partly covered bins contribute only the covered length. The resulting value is 2.445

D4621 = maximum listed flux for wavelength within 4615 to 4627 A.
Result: 2.54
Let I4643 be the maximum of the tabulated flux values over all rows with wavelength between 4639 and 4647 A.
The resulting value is 2.546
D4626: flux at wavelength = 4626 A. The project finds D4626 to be 2.54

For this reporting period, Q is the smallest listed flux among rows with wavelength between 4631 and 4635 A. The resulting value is 2.511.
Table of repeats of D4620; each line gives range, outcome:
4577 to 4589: 2.591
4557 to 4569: 2.573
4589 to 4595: 2.47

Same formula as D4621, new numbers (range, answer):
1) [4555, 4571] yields 2.784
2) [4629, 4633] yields 2.567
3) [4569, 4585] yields 2.797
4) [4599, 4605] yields 2.443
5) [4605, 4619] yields 2.532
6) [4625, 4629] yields 2.574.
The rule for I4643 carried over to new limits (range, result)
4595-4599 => 2.522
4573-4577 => 2.751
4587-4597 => 2.591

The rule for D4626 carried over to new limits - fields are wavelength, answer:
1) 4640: 2.546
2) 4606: 2.505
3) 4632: 2.524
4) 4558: 2.667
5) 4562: 2.573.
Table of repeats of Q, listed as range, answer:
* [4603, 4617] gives 2.443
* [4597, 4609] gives 2.407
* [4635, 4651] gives 2.52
